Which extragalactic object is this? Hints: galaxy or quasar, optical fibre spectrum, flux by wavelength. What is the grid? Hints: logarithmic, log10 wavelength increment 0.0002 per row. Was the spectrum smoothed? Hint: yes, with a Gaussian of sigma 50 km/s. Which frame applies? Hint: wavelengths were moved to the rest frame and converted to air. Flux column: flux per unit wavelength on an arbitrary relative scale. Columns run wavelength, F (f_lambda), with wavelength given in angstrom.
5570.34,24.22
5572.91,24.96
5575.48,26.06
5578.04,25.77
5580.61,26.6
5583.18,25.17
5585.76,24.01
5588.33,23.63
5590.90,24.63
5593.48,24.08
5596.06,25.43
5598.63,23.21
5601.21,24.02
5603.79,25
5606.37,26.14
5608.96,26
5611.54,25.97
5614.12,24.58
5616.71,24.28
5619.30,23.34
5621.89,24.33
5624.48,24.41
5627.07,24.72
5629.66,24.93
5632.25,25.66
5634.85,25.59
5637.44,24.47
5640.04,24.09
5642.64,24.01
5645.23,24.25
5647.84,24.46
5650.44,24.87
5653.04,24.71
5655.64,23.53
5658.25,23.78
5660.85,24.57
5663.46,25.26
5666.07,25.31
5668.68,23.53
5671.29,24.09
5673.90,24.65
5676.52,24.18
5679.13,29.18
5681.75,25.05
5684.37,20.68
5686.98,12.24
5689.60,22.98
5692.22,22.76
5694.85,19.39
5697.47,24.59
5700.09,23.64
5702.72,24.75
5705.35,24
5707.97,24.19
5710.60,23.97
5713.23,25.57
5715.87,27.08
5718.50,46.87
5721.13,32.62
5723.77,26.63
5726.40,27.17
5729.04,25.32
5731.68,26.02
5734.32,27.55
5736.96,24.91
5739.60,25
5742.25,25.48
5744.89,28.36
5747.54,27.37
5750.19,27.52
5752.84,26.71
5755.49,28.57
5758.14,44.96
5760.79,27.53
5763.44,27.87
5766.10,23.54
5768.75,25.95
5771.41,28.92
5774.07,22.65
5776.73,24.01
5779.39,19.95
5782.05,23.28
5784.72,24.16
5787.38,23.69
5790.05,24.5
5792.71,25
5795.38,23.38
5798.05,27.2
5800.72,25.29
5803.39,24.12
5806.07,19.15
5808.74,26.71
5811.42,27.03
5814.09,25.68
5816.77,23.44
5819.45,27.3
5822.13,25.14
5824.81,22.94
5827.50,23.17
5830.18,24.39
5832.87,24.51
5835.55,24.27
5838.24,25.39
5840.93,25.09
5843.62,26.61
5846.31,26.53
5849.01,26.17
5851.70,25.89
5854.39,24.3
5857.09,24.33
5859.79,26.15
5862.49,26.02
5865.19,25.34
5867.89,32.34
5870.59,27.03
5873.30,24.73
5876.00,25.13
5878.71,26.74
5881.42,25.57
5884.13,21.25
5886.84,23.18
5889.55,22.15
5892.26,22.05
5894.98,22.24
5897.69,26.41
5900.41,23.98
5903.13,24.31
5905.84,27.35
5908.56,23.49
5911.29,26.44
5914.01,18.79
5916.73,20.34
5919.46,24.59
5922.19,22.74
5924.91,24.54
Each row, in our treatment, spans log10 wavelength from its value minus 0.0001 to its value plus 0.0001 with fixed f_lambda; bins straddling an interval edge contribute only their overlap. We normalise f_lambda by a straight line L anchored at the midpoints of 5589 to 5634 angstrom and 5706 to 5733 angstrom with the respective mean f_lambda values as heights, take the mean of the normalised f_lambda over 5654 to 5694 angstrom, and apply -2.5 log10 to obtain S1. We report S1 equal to 0.15 mag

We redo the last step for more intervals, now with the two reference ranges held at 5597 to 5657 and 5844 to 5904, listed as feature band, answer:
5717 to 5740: -0.179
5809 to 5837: 0.007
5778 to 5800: 0.045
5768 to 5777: -0.025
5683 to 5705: 0.153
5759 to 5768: -0.099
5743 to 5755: -0.108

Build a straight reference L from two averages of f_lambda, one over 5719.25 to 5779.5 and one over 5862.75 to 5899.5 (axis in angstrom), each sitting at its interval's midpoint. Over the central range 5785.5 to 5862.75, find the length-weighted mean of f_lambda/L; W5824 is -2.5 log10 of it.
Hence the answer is 0.05 mag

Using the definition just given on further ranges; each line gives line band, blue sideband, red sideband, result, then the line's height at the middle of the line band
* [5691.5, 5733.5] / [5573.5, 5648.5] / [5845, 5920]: -0.078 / 24.8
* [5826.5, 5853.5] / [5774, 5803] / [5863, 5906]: -0.031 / 24.5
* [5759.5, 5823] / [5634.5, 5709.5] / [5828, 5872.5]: 0.014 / 25.1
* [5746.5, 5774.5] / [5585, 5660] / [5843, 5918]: -0.156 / 24.7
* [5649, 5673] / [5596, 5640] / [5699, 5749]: 0.058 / 25.8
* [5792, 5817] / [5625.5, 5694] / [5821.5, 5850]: -0.001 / 24.7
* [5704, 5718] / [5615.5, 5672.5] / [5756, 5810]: -0.051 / 25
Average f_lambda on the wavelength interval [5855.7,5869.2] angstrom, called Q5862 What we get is 26.8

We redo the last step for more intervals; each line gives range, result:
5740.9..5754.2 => 27.1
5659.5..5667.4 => 25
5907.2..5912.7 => 24.9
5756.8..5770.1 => 30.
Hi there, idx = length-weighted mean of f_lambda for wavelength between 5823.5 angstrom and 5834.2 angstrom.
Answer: 23.7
